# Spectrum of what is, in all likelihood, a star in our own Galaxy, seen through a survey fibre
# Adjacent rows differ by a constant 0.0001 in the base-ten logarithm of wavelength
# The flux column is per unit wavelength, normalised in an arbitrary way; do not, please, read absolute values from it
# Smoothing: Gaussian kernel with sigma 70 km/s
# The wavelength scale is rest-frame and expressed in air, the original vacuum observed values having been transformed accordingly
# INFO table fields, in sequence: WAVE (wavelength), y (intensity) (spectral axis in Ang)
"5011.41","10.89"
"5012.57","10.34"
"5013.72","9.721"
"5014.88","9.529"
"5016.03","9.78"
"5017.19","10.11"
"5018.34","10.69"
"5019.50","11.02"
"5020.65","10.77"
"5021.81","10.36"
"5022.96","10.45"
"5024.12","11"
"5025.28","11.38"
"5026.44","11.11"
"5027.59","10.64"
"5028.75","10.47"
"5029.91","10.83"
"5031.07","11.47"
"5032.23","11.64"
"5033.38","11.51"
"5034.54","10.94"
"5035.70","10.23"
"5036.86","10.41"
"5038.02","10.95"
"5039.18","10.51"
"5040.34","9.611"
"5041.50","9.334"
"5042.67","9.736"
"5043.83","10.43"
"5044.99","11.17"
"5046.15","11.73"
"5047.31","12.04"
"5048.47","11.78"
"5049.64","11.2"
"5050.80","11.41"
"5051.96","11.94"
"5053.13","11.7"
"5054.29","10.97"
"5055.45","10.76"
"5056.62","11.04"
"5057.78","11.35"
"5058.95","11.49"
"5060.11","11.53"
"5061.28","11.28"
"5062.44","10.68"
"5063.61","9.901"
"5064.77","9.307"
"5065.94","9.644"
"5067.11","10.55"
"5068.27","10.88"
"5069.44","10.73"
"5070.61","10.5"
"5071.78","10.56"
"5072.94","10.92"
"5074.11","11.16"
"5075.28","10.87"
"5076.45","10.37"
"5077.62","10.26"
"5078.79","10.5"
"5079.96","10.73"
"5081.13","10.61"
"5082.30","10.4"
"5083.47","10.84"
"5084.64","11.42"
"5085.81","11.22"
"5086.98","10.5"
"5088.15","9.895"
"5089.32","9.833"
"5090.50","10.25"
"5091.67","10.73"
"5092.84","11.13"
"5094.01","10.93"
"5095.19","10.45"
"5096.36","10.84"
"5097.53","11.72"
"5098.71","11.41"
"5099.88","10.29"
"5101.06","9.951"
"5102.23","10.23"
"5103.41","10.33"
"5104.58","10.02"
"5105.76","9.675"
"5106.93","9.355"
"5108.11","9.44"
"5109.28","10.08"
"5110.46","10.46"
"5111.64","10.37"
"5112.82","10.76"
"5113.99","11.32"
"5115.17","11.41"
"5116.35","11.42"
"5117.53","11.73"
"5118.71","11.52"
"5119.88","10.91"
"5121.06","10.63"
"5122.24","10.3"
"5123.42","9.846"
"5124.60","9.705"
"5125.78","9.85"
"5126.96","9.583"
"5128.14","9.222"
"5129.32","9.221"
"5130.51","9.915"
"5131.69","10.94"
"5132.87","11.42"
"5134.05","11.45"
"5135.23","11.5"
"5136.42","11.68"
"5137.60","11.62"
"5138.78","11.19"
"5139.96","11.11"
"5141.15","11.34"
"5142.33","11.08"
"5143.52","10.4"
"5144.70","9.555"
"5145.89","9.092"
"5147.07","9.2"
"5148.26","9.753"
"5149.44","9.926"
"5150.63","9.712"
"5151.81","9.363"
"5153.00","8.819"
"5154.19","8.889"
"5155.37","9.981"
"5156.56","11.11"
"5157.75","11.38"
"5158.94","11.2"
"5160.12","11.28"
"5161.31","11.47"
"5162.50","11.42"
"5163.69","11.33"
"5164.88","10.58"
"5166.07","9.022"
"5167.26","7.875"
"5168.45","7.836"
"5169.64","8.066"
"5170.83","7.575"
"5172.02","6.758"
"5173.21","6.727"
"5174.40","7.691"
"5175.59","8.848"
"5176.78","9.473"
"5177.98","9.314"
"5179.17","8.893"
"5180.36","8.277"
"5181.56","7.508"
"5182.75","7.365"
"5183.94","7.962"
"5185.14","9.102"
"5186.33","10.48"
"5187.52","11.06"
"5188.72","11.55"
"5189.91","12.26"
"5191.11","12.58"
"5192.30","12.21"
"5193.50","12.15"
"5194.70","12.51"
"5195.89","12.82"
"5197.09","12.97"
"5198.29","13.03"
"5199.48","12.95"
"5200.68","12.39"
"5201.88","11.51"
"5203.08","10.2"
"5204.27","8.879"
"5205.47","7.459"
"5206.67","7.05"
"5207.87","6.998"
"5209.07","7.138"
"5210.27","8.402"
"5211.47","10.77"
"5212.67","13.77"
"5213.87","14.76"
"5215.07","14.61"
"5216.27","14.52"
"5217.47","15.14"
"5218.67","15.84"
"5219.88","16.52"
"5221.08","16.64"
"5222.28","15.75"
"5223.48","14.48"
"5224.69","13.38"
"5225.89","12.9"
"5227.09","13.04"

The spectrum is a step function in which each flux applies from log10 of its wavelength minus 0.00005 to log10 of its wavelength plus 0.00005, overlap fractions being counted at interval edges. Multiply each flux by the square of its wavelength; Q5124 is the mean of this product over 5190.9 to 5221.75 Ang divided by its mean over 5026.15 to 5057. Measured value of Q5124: 1.18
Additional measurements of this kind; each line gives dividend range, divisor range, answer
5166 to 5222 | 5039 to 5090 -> 1.04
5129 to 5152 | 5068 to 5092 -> 1.01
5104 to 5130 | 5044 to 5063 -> 0.93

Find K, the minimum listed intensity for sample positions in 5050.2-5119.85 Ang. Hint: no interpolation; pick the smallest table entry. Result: 9.307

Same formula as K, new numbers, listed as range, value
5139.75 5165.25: 8.819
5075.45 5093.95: 9.833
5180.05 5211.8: 6.998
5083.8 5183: 6.727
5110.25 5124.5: 9.846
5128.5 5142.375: 9.221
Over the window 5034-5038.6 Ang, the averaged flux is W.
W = 10.6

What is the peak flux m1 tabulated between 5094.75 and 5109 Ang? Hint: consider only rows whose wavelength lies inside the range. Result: 11.72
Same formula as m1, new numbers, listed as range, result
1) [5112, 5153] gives 11.73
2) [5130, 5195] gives 12.58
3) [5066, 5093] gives 11.42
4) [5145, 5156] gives 9.981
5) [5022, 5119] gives 12.04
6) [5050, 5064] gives 11.94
